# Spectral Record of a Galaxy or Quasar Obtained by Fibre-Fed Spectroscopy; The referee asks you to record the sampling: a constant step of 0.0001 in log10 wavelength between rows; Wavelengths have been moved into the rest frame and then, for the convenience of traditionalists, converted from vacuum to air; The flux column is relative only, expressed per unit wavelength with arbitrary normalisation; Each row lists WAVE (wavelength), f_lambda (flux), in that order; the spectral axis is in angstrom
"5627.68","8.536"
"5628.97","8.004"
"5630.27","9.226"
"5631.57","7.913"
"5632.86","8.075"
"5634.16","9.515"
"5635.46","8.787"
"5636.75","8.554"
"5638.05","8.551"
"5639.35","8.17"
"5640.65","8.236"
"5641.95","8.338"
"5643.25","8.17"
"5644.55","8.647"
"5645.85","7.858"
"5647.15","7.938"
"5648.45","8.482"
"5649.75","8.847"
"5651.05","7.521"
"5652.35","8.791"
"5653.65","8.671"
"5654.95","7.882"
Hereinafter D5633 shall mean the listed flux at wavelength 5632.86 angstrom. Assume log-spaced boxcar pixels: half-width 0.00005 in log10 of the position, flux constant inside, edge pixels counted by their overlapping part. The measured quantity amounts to 8.075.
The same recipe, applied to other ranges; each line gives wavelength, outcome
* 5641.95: 8.338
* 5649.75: 8.847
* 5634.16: 9.515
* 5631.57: 7.913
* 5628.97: 8.004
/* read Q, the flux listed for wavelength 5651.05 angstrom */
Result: 7.521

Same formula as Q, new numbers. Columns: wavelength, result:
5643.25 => 8.17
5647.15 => 7.938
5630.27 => 9.226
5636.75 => 8.554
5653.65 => 8.671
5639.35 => 8.17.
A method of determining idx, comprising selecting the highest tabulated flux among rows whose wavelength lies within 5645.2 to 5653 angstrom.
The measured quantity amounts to 8.847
